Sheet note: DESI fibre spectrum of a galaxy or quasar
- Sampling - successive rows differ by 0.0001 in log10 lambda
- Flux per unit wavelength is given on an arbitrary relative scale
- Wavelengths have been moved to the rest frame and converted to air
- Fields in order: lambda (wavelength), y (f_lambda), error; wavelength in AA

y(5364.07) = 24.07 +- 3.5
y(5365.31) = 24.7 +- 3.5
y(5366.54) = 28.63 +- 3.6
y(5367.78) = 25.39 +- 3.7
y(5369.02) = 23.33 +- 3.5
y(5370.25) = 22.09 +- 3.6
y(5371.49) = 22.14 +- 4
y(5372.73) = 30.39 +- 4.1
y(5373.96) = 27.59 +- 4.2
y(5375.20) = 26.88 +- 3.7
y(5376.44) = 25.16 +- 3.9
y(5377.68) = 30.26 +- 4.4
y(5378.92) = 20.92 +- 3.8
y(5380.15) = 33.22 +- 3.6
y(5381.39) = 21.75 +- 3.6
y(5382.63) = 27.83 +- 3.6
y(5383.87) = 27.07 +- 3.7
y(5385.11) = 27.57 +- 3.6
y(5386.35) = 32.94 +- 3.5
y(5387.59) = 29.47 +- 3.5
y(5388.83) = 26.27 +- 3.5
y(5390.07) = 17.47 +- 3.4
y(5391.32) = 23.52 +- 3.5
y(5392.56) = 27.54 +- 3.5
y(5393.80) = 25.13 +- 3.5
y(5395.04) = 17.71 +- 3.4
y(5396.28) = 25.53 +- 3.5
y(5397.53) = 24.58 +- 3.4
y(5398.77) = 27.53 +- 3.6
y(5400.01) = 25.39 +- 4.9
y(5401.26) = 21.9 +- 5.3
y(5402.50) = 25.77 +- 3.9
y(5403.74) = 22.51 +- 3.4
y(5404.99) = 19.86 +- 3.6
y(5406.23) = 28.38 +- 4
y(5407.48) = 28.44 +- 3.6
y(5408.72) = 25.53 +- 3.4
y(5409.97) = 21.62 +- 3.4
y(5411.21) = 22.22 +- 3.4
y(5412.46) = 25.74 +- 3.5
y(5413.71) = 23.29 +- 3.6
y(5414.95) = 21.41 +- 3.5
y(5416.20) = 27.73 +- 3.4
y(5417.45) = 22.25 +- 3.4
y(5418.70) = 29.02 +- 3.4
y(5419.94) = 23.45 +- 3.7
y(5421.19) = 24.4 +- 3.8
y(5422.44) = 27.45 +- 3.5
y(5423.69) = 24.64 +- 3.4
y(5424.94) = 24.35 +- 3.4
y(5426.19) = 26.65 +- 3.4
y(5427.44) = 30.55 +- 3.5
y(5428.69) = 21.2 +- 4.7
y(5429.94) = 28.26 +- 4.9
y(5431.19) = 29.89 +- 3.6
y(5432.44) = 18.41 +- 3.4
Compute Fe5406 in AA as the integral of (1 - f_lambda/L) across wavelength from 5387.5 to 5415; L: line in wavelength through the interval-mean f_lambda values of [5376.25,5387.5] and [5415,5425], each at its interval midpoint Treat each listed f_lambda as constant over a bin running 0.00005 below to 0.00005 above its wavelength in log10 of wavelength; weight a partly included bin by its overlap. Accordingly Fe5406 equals 2.3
